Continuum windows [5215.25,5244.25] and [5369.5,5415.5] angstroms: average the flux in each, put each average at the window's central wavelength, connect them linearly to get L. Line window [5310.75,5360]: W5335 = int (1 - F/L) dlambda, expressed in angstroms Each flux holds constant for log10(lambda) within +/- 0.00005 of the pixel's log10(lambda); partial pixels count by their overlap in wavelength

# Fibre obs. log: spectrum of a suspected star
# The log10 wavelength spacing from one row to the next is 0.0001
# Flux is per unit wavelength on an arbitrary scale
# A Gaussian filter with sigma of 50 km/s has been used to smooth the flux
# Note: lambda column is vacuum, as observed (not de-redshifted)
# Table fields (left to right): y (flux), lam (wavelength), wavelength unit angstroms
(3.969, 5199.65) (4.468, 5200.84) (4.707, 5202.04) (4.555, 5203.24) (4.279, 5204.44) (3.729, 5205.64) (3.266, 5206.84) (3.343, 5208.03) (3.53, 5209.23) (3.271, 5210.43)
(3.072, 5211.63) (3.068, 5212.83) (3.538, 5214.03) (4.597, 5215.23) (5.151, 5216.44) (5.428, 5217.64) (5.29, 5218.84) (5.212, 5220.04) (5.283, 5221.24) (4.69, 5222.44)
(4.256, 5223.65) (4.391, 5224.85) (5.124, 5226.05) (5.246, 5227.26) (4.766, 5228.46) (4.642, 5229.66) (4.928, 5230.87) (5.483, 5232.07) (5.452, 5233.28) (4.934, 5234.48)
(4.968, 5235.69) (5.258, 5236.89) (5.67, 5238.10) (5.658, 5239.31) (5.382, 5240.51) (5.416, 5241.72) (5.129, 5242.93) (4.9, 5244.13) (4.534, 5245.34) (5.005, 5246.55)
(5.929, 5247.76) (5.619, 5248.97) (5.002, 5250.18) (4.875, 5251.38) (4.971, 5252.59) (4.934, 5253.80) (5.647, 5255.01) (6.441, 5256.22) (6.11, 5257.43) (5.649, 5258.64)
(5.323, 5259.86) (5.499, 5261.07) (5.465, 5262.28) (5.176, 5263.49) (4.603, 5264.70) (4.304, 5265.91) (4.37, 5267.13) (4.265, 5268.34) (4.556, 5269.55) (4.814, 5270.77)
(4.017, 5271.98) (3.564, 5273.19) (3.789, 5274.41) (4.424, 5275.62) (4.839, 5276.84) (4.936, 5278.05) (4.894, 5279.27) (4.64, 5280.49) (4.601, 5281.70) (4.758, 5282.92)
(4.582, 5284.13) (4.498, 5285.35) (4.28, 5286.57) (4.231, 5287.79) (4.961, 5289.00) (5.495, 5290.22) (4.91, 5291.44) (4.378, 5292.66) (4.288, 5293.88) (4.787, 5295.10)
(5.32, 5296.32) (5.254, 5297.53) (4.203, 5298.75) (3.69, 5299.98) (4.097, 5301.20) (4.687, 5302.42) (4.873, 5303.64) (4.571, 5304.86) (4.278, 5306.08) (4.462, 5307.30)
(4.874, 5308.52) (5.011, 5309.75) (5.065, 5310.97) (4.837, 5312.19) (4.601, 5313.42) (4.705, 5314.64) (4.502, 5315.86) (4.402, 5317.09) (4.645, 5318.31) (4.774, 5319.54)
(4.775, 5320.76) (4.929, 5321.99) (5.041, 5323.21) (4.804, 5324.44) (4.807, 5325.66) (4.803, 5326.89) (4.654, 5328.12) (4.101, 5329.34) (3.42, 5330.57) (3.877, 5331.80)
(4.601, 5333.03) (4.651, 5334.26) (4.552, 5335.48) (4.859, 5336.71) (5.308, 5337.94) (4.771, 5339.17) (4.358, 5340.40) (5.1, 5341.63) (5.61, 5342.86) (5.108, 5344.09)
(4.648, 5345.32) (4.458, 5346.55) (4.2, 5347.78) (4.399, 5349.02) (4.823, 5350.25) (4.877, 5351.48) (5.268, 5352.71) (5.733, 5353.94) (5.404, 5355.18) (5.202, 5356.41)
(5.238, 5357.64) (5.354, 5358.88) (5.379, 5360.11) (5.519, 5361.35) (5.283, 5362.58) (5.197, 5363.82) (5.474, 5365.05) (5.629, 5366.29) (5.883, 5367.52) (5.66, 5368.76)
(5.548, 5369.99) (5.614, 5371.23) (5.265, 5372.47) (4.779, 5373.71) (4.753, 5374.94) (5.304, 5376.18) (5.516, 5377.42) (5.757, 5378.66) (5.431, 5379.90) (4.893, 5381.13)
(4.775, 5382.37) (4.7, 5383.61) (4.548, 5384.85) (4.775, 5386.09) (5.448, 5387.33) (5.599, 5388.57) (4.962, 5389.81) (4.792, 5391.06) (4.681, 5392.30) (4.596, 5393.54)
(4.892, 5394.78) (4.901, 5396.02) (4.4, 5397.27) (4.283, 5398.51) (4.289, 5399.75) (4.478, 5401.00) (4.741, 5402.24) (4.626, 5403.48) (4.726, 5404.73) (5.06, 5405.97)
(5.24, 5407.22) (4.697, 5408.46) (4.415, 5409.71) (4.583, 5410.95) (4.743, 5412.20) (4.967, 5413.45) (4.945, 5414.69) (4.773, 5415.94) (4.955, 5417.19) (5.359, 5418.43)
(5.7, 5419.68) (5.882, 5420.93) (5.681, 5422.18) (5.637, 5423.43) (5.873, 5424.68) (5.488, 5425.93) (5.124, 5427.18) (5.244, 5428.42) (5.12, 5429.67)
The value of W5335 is 1.9 angstroms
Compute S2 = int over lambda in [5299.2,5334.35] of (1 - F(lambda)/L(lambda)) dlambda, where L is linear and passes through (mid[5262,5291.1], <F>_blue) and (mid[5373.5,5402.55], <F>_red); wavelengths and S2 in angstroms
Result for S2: 0.9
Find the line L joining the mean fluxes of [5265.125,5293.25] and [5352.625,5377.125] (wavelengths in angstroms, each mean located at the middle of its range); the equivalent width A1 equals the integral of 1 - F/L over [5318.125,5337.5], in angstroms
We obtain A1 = 1.6 angstroms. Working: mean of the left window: 4.53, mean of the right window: 5.38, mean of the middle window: 4.59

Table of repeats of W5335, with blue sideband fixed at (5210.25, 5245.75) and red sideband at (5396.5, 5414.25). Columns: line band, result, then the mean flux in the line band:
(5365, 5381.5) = -2.5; 5.4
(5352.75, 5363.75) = -1.5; 5.37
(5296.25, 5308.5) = 0.6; 4.53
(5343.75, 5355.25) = -0.3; 4.86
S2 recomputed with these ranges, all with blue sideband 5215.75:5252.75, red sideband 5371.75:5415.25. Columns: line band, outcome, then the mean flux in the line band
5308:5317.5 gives 0.46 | 4.75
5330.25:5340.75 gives 0.93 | 4.52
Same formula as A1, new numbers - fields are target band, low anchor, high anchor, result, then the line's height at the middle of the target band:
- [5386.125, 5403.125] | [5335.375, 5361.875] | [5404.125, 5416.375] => 0.3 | 4.87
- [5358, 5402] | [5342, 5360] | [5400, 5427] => -0.4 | 5.05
